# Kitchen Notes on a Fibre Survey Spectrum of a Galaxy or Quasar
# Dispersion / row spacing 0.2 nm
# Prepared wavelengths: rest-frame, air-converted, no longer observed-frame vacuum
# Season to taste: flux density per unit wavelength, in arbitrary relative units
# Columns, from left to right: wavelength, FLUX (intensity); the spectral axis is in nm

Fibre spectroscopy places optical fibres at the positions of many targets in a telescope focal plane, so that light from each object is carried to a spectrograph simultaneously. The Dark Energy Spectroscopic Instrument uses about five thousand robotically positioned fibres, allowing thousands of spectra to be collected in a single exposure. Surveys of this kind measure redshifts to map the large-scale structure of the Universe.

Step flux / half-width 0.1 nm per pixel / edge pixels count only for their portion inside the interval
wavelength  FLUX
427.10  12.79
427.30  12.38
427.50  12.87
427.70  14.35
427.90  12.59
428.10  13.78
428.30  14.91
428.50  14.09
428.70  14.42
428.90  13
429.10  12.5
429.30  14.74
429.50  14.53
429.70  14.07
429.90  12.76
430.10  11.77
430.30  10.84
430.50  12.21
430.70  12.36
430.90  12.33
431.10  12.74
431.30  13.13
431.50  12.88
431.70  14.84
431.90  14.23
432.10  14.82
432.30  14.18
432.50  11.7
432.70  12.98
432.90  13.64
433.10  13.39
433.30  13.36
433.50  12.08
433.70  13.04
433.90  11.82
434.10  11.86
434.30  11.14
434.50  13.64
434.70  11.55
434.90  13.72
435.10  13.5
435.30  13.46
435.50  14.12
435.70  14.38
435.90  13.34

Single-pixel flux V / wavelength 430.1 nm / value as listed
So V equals 11.77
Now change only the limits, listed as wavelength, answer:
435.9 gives 13.34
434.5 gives 13.64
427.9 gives 12.59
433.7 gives 13.04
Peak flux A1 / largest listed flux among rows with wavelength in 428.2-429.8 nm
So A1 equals 14.91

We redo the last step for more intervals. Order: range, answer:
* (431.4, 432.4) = 14.84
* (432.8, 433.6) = 13.64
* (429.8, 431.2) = 12.76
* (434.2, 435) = 13.72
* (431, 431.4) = 13.13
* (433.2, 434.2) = 13.36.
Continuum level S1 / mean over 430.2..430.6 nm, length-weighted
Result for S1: 11.5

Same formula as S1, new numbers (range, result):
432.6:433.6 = 13.1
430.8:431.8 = 13.2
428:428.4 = 14.3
